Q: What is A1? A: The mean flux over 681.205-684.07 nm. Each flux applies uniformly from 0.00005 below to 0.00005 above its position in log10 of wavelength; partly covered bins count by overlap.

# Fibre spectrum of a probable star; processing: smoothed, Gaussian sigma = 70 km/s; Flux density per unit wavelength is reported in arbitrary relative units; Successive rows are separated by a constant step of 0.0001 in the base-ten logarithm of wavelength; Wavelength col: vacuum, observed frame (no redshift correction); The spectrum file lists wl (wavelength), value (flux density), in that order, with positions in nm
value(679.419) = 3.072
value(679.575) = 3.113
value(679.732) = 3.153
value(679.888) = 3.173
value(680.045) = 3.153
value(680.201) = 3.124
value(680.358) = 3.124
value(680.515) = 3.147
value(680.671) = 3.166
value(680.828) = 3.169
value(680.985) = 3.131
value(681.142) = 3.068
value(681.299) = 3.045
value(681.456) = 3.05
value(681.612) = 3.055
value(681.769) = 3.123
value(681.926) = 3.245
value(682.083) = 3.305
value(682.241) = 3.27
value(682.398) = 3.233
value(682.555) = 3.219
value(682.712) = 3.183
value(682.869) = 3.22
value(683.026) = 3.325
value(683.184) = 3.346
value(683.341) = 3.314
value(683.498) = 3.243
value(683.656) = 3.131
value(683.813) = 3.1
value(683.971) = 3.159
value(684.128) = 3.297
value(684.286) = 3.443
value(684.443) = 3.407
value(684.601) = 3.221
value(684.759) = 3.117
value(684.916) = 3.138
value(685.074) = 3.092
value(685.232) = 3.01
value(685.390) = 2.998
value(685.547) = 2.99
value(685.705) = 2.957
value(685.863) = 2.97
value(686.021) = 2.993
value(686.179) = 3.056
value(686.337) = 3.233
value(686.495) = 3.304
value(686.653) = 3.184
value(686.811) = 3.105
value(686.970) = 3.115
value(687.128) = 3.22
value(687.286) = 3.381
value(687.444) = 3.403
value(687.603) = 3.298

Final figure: 3.2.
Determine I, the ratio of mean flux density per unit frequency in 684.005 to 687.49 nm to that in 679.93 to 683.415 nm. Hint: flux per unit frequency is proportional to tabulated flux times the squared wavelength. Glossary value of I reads 1.01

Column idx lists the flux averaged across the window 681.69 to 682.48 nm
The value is 3.23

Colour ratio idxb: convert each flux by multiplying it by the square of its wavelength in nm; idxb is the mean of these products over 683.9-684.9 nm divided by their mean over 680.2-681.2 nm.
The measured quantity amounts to 1.1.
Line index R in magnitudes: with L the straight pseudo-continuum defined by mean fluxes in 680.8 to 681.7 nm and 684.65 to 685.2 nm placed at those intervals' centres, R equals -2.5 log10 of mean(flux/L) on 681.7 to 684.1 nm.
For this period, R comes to -0.05 mag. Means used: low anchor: 3.08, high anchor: 3.11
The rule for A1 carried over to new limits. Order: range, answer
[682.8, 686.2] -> 3.16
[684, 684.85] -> 3.29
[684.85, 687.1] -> 3.08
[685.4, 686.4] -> 3.03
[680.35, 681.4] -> 3.12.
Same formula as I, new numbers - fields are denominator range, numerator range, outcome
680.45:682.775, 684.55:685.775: 0.98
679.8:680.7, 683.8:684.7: 1.05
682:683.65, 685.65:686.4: 0.94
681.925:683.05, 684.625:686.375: 0.95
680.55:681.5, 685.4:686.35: 0.99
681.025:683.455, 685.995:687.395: 1.01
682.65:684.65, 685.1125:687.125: 0.95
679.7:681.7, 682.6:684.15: 1.04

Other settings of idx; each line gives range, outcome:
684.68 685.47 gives 3.07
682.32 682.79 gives 3.21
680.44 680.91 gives 3.16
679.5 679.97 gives 3.14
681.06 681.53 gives 3.05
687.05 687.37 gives 3.31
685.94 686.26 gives 3.02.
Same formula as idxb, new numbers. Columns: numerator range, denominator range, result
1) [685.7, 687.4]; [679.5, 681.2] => 1.02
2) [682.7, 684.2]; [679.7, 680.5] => 1.04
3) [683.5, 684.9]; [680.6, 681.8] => 1.05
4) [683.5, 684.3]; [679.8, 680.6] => 1.03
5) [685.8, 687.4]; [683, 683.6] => 0.97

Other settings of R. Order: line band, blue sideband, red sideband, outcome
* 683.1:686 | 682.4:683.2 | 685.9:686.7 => 0.01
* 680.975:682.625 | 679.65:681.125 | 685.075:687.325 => -0.01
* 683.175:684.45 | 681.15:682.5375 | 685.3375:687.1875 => -0.04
